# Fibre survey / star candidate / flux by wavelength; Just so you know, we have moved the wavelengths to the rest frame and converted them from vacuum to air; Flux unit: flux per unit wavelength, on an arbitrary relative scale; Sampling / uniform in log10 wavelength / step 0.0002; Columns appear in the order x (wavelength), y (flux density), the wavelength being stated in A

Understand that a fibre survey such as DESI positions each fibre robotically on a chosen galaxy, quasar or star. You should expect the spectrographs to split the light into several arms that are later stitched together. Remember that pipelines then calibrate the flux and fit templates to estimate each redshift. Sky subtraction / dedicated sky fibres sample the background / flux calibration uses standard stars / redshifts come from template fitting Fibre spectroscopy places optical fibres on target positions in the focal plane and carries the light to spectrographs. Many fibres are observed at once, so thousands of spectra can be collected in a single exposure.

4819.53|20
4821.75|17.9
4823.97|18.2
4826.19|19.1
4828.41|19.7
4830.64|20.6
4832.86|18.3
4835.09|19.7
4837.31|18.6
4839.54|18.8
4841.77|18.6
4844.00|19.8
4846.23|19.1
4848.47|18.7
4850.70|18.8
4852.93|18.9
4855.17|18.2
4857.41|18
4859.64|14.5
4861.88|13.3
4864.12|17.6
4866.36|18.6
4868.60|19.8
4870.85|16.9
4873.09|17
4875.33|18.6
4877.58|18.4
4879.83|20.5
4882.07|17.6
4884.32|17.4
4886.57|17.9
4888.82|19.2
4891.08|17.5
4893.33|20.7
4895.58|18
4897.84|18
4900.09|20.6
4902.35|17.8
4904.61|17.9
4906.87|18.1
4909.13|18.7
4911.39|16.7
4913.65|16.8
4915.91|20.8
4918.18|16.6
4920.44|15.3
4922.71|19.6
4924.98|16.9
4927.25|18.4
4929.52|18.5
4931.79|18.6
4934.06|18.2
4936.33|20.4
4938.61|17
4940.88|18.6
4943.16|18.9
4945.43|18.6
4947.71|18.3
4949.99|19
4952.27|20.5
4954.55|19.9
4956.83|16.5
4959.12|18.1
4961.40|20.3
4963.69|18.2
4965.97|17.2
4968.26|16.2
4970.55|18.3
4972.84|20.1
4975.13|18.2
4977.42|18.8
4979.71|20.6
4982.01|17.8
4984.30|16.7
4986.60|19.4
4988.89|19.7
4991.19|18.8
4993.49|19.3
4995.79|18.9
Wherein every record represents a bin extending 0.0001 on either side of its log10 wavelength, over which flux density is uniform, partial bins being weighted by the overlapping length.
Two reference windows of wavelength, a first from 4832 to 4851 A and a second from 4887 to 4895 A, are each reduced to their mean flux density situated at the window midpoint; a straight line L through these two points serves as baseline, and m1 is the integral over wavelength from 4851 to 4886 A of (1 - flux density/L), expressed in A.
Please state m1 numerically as 2.3 A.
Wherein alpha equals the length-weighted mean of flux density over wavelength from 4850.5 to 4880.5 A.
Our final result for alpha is 17.7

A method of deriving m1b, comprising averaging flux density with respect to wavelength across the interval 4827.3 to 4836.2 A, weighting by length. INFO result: 19.6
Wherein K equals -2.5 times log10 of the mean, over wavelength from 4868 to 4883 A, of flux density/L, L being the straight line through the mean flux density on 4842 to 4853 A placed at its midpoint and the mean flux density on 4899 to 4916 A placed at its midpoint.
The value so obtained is 0.019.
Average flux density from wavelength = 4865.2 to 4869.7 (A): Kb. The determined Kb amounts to 19.2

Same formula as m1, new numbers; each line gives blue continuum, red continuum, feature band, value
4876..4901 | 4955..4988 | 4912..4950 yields 0.61 A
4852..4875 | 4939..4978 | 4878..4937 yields -1.46 A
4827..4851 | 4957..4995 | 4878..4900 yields 0.37 A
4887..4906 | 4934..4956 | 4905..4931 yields 1.28 A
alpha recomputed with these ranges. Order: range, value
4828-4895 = 18.4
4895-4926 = 18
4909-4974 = 18.3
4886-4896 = 18.7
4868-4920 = 18.3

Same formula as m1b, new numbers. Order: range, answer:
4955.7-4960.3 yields 17.3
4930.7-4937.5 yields 19.1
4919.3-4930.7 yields 17.7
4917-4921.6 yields 16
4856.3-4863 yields 15.3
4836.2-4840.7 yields 18.7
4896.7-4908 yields 18.5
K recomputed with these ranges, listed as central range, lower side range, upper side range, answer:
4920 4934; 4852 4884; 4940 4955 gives 0.04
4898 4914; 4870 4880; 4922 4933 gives 0.01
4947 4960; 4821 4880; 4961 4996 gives -0.01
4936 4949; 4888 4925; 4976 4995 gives 0.00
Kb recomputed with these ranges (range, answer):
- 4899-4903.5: 19.2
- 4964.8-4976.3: 18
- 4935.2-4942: 18.7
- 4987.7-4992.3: 19.3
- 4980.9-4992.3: 18.5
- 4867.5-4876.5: 18.1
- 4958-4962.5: 19.2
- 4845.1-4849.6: 18.9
